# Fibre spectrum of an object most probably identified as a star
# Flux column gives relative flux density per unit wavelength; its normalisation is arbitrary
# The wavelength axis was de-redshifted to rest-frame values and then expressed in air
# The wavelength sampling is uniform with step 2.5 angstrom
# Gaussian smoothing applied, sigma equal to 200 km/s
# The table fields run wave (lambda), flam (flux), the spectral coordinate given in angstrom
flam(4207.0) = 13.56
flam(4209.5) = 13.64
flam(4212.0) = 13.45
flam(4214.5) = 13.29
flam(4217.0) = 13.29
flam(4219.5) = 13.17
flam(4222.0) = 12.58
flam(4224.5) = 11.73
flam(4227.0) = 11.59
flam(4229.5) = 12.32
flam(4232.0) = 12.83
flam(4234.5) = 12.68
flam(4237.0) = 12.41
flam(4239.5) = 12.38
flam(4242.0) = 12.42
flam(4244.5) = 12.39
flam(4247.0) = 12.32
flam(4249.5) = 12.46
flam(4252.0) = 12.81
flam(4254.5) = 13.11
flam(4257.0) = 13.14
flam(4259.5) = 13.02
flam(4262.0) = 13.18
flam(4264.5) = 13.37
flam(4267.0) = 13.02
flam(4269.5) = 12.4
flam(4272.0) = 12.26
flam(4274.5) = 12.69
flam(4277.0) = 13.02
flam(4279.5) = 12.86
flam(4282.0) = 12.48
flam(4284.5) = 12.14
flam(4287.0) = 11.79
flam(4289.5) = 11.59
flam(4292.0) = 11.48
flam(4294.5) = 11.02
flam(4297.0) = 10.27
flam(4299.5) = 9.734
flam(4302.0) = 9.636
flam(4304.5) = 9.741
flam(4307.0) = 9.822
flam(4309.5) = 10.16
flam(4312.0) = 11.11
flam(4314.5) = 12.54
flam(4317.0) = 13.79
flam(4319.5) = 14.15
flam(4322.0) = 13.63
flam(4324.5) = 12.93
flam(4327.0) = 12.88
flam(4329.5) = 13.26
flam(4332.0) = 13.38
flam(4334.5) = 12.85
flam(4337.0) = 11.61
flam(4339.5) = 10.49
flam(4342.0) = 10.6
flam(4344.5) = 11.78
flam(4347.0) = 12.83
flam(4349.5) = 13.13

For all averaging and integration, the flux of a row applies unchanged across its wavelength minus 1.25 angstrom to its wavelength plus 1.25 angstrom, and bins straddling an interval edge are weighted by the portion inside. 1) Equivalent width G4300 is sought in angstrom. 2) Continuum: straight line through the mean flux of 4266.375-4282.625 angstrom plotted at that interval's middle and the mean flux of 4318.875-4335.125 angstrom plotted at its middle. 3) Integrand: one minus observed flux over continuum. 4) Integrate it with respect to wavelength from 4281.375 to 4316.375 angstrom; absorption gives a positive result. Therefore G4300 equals 5.3 angstrom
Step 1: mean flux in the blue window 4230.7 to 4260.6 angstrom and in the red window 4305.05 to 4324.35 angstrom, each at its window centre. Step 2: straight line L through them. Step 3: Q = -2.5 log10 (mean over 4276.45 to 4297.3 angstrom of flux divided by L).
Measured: 0.04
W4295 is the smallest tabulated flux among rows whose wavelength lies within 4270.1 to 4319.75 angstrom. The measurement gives 9.636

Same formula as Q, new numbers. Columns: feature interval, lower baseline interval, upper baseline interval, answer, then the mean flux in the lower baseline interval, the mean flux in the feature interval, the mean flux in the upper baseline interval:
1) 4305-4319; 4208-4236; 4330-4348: 0.06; 12.8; 11.5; 12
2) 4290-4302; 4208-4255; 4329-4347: 0.16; 12.7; 10.6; 12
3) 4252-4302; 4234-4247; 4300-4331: 0.00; 12.4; 12.2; 11.9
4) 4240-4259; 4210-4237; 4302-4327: -0.02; 12.7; 12.7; 11.9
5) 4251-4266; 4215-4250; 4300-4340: -0.07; 12.5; 13.1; 12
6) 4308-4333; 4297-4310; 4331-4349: -0.18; 9.84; 12.7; 12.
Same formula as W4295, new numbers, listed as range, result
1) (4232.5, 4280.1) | 12.26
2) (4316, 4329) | 12.88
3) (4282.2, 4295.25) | 11.02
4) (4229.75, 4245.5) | 12.38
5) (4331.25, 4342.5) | 10.49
